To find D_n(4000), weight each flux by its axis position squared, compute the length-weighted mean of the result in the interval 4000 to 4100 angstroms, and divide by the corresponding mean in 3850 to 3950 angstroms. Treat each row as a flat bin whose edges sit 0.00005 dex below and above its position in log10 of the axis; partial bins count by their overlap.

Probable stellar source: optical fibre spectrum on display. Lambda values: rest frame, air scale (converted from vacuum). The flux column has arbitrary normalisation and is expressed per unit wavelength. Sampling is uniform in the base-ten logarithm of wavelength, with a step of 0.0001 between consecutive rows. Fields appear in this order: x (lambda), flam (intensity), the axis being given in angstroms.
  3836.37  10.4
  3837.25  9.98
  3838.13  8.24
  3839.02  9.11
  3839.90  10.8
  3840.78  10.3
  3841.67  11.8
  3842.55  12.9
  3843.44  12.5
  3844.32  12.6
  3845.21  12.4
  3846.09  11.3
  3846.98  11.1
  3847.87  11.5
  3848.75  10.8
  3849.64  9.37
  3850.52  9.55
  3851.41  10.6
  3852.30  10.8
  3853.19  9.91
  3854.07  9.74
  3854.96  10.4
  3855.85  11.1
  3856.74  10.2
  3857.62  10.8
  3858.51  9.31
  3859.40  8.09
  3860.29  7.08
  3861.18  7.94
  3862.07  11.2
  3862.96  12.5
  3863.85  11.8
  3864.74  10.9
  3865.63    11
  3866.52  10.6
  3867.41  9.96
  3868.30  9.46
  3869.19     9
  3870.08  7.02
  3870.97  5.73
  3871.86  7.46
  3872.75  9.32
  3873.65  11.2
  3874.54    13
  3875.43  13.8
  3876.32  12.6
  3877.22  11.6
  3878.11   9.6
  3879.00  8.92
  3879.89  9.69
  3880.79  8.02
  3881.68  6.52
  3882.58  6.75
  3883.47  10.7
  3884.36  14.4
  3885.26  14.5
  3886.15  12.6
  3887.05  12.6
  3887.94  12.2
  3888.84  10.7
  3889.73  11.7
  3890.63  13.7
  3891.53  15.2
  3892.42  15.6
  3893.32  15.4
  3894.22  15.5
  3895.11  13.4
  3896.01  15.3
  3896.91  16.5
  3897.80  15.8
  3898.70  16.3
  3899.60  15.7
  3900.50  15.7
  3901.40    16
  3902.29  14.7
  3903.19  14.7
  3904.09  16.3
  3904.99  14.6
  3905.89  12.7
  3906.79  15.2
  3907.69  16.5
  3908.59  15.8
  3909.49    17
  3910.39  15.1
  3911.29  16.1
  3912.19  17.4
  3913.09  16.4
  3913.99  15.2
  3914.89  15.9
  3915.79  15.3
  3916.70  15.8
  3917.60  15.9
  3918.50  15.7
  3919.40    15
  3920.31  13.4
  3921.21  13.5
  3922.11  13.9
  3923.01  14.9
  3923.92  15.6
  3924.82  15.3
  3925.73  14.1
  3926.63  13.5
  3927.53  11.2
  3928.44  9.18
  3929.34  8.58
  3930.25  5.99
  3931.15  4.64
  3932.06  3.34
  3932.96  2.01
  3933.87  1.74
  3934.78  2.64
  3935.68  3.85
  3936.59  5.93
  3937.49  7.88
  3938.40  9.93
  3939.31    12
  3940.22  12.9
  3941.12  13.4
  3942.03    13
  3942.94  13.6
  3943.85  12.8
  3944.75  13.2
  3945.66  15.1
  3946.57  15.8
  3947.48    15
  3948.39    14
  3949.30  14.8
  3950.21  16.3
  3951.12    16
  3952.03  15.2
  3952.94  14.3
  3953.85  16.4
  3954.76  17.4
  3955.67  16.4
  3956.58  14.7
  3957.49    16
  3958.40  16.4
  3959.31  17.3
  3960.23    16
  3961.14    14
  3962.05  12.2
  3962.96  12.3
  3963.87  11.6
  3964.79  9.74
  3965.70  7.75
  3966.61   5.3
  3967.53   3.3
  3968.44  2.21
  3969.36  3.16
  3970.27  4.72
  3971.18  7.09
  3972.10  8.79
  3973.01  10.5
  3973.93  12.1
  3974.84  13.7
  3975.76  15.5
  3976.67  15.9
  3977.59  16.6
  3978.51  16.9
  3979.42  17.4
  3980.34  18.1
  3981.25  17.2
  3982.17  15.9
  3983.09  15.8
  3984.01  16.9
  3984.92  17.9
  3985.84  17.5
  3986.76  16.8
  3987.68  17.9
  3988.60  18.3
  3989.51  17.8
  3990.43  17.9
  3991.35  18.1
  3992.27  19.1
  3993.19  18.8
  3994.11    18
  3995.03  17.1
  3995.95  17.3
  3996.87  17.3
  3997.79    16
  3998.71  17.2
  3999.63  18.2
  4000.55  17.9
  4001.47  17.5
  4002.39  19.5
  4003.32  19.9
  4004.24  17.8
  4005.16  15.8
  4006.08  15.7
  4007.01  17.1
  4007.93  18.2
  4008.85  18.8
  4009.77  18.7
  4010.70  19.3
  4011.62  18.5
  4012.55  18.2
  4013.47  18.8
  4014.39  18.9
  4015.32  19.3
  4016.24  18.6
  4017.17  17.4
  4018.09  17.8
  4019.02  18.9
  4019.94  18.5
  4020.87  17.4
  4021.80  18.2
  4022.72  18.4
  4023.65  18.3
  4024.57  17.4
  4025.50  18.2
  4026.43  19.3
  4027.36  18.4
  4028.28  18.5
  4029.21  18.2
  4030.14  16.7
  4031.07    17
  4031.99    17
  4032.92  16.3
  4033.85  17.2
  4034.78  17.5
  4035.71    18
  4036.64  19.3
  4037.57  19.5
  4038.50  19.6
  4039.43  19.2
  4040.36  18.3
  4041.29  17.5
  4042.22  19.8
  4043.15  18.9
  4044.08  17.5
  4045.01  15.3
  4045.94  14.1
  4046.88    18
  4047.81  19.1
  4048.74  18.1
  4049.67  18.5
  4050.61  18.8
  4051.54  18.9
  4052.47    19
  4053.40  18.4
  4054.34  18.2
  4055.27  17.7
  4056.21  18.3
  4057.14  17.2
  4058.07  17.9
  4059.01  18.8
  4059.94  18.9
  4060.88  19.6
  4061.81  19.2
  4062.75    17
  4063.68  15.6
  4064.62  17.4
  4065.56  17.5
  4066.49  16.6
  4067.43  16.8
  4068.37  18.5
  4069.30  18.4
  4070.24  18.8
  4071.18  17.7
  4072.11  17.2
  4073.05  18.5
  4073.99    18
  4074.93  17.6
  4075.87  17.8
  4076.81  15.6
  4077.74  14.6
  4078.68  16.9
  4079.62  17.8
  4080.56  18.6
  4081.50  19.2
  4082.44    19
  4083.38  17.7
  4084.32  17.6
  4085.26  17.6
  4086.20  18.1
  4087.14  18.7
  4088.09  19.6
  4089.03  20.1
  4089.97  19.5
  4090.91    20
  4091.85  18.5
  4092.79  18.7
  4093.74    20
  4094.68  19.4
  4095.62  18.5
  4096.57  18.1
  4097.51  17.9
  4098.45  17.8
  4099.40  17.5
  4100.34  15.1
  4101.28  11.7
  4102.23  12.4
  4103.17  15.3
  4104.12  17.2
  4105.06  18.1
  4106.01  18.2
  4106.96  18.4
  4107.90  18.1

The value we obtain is 1.63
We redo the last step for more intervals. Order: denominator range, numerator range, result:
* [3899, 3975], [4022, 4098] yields 1.55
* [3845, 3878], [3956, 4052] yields 1.72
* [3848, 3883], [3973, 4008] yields 1.85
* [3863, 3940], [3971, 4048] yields 1.52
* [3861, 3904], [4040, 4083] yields 1.62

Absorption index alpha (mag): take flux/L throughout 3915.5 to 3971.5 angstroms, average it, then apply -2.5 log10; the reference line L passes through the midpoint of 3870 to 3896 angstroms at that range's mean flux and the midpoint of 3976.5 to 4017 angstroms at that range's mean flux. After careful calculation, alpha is 0.26 mag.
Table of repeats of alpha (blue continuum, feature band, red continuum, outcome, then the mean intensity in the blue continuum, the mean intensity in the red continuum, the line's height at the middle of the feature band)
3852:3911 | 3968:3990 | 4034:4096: 0.10 mag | 12.1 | 18.1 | 15.3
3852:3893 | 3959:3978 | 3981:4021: 0.47 mag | 10.6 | 17.9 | 16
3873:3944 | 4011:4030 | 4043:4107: -0.14 mag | 12.5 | 17.8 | 16.1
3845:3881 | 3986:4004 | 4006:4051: -0.09 mag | 10.2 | 18.1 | 16.5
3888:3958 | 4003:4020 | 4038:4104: -0.14 mag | 13.4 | 17.8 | 16.1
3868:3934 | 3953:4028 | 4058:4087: -0.03 mag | 12.6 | 17.8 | 15.3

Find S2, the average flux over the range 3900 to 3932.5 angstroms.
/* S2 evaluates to 13.9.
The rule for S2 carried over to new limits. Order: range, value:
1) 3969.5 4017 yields 16.6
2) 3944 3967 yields 14.1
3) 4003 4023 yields 18.2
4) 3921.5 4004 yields 13.4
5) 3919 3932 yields 11.8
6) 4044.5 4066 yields 17.9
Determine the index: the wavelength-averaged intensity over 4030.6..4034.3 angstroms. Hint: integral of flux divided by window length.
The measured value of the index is 16.9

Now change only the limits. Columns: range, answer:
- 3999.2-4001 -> 18.1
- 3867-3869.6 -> 9.48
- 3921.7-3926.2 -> 14.8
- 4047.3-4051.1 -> 18.6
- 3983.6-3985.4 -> 17.5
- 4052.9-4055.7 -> 18.1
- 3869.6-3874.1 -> 8.16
